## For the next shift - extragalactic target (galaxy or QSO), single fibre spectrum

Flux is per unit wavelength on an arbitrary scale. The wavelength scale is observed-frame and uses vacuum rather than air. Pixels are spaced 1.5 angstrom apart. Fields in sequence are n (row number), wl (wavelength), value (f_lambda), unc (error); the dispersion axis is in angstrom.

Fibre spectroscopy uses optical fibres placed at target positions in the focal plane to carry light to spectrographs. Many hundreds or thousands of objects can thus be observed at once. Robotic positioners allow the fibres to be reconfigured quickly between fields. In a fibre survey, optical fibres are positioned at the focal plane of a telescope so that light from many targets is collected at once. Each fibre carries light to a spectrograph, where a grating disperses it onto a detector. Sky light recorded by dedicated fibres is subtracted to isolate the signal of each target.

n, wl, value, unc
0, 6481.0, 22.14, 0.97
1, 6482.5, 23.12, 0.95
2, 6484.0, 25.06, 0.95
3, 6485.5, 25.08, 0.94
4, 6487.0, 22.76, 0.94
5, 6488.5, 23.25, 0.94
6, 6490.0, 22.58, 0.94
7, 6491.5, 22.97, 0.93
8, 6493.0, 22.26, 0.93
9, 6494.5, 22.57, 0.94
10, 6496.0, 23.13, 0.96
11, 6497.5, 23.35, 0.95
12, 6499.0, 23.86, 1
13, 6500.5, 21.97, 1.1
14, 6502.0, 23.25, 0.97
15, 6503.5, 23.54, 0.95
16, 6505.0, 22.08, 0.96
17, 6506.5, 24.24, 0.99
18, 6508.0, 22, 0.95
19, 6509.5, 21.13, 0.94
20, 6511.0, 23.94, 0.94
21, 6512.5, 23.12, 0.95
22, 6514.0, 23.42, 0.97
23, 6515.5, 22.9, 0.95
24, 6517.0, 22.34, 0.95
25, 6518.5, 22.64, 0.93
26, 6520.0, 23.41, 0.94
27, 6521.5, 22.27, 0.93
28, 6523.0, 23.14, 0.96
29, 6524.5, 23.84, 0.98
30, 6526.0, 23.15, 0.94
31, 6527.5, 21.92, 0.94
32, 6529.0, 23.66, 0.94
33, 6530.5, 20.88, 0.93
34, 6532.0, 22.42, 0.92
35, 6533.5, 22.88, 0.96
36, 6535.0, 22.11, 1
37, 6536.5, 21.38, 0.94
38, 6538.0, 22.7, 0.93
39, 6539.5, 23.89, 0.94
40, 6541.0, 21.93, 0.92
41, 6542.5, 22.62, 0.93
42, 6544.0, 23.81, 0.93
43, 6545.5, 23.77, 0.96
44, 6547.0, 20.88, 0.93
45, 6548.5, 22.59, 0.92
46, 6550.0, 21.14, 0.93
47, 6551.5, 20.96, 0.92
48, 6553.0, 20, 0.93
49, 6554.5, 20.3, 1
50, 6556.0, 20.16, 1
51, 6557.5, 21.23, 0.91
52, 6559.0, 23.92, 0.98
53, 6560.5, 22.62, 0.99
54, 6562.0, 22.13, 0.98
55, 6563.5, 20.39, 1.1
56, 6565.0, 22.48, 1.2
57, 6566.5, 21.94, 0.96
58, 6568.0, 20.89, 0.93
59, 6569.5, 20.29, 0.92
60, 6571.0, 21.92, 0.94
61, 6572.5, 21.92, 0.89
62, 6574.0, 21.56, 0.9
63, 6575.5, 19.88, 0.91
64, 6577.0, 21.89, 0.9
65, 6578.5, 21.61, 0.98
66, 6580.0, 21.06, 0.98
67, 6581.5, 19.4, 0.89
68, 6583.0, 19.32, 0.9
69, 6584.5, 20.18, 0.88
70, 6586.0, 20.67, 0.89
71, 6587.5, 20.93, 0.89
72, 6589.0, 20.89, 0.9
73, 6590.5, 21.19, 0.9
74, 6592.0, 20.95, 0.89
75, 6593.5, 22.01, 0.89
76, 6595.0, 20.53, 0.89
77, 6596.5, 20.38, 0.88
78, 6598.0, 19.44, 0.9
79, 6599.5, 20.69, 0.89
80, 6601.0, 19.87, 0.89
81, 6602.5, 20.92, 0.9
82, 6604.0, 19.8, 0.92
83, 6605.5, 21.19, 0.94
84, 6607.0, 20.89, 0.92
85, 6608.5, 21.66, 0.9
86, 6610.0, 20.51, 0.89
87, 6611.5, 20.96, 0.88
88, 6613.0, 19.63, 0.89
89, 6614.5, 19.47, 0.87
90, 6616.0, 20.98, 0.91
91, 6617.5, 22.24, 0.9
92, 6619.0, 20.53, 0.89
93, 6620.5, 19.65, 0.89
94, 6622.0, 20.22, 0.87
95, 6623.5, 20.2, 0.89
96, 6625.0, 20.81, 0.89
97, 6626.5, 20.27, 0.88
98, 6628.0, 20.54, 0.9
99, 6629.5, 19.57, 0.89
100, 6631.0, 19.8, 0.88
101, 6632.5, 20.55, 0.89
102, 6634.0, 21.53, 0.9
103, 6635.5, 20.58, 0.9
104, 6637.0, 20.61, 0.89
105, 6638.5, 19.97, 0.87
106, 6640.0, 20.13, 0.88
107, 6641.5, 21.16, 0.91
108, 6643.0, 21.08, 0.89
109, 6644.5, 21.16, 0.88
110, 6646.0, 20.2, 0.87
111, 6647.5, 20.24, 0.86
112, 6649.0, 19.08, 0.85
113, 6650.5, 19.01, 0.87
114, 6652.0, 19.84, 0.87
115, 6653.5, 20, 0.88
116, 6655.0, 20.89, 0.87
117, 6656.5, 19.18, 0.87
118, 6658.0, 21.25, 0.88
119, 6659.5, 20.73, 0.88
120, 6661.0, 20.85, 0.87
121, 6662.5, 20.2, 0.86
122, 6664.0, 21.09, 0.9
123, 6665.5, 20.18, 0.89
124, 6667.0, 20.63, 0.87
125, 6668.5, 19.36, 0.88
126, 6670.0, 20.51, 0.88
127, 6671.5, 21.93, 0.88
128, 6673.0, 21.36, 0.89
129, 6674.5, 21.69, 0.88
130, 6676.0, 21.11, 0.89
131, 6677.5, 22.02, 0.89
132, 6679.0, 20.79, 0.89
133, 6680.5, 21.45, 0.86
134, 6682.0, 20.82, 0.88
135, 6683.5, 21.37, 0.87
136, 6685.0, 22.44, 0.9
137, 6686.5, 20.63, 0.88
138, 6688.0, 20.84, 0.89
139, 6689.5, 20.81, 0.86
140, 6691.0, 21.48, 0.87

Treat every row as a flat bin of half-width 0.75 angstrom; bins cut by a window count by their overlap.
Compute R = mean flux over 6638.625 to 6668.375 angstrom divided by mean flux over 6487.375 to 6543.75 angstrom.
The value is 0.89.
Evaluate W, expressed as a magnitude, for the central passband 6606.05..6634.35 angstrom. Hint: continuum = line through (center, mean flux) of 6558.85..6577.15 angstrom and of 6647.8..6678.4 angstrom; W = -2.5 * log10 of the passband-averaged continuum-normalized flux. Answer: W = 0.03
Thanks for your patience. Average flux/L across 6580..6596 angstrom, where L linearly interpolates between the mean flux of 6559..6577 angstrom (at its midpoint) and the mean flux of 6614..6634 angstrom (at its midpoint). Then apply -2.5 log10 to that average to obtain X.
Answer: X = 0.03 mag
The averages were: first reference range 21.6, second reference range 20.4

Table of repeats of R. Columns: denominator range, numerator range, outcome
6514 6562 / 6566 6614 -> 0.93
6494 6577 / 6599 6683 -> 0.92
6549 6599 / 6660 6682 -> 0.99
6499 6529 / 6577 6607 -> 0.90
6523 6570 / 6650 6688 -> 0.94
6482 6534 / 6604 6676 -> 0.89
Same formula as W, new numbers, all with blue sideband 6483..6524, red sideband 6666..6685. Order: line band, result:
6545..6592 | 0.06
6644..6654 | 0.08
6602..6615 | 0.07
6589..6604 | 0.07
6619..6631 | 0.08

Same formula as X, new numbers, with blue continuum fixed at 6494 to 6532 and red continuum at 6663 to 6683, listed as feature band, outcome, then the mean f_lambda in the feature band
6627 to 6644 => 0.05 mag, 20.5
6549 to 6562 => 0.05 mag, 21.4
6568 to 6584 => 0.06 mag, 20.9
